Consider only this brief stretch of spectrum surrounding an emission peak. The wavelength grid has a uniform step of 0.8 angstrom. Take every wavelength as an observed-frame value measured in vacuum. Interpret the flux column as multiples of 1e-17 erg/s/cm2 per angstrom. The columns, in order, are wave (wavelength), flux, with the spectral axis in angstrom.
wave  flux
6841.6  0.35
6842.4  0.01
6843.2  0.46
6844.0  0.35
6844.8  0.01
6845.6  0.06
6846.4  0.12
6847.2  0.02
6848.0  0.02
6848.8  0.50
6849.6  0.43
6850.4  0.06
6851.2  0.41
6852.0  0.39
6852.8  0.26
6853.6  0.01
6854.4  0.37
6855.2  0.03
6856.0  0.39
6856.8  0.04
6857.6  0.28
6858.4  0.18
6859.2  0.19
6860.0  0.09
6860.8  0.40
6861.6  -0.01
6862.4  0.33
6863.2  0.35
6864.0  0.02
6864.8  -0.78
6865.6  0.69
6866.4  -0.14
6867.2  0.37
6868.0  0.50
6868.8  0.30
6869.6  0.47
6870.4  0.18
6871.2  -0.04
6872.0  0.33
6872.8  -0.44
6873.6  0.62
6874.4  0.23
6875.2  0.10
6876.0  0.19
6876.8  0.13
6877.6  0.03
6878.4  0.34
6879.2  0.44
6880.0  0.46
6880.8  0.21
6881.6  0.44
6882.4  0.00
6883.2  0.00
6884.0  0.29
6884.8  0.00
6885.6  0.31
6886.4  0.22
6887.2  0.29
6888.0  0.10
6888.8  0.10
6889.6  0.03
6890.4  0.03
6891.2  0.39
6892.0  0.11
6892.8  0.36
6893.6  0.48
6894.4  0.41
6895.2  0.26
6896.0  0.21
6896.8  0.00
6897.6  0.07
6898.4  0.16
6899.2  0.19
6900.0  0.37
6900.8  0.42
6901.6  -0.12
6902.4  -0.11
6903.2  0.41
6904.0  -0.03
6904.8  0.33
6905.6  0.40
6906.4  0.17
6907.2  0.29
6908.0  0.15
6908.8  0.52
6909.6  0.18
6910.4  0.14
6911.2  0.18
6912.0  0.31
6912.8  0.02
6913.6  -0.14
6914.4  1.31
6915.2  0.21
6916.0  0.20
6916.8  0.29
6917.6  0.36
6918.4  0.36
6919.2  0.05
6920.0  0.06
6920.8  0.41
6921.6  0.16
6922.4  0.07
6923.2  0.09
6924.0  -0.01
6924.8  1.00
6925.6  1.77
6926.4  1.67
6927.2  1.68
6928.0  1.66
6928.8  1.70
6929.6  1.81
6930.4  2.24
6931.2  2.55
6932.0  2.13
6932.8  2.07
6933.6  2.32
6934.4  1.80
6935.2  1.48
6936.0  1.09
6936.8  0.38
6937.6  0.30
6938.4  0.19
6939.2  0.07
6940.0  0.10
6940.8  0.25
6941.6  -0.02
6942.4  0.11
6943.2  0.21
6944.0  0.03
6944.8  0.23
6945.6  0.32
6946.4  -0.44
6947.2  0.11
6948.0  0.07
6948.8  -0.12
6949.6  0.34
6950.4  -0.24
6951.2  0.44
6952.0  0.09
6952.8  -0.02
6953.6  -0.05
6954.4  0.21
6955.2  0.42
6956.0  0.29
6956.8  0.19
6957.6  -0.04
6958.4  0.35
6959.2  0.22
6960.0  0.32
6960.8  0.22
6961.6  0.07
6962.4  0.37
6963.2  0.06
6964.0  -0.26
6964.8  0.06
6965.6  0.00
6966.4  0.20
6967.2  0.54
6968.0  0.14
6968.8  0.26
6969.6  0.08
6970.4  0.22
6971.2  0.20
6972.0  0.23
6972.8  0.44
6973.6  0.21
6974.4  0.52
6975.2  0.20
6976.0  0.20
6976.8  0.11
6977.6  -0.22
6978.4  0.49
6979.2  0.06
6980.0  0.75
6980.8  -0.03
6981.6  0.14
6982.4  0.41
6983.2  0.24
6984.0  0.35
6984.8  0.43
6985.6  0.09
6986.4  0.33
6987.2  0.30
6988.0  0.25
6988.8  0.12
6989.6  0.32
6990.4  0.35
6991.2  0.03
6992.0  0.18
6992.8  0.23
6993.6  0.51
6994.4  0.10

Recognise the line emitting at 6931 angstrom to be [O II] 3727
